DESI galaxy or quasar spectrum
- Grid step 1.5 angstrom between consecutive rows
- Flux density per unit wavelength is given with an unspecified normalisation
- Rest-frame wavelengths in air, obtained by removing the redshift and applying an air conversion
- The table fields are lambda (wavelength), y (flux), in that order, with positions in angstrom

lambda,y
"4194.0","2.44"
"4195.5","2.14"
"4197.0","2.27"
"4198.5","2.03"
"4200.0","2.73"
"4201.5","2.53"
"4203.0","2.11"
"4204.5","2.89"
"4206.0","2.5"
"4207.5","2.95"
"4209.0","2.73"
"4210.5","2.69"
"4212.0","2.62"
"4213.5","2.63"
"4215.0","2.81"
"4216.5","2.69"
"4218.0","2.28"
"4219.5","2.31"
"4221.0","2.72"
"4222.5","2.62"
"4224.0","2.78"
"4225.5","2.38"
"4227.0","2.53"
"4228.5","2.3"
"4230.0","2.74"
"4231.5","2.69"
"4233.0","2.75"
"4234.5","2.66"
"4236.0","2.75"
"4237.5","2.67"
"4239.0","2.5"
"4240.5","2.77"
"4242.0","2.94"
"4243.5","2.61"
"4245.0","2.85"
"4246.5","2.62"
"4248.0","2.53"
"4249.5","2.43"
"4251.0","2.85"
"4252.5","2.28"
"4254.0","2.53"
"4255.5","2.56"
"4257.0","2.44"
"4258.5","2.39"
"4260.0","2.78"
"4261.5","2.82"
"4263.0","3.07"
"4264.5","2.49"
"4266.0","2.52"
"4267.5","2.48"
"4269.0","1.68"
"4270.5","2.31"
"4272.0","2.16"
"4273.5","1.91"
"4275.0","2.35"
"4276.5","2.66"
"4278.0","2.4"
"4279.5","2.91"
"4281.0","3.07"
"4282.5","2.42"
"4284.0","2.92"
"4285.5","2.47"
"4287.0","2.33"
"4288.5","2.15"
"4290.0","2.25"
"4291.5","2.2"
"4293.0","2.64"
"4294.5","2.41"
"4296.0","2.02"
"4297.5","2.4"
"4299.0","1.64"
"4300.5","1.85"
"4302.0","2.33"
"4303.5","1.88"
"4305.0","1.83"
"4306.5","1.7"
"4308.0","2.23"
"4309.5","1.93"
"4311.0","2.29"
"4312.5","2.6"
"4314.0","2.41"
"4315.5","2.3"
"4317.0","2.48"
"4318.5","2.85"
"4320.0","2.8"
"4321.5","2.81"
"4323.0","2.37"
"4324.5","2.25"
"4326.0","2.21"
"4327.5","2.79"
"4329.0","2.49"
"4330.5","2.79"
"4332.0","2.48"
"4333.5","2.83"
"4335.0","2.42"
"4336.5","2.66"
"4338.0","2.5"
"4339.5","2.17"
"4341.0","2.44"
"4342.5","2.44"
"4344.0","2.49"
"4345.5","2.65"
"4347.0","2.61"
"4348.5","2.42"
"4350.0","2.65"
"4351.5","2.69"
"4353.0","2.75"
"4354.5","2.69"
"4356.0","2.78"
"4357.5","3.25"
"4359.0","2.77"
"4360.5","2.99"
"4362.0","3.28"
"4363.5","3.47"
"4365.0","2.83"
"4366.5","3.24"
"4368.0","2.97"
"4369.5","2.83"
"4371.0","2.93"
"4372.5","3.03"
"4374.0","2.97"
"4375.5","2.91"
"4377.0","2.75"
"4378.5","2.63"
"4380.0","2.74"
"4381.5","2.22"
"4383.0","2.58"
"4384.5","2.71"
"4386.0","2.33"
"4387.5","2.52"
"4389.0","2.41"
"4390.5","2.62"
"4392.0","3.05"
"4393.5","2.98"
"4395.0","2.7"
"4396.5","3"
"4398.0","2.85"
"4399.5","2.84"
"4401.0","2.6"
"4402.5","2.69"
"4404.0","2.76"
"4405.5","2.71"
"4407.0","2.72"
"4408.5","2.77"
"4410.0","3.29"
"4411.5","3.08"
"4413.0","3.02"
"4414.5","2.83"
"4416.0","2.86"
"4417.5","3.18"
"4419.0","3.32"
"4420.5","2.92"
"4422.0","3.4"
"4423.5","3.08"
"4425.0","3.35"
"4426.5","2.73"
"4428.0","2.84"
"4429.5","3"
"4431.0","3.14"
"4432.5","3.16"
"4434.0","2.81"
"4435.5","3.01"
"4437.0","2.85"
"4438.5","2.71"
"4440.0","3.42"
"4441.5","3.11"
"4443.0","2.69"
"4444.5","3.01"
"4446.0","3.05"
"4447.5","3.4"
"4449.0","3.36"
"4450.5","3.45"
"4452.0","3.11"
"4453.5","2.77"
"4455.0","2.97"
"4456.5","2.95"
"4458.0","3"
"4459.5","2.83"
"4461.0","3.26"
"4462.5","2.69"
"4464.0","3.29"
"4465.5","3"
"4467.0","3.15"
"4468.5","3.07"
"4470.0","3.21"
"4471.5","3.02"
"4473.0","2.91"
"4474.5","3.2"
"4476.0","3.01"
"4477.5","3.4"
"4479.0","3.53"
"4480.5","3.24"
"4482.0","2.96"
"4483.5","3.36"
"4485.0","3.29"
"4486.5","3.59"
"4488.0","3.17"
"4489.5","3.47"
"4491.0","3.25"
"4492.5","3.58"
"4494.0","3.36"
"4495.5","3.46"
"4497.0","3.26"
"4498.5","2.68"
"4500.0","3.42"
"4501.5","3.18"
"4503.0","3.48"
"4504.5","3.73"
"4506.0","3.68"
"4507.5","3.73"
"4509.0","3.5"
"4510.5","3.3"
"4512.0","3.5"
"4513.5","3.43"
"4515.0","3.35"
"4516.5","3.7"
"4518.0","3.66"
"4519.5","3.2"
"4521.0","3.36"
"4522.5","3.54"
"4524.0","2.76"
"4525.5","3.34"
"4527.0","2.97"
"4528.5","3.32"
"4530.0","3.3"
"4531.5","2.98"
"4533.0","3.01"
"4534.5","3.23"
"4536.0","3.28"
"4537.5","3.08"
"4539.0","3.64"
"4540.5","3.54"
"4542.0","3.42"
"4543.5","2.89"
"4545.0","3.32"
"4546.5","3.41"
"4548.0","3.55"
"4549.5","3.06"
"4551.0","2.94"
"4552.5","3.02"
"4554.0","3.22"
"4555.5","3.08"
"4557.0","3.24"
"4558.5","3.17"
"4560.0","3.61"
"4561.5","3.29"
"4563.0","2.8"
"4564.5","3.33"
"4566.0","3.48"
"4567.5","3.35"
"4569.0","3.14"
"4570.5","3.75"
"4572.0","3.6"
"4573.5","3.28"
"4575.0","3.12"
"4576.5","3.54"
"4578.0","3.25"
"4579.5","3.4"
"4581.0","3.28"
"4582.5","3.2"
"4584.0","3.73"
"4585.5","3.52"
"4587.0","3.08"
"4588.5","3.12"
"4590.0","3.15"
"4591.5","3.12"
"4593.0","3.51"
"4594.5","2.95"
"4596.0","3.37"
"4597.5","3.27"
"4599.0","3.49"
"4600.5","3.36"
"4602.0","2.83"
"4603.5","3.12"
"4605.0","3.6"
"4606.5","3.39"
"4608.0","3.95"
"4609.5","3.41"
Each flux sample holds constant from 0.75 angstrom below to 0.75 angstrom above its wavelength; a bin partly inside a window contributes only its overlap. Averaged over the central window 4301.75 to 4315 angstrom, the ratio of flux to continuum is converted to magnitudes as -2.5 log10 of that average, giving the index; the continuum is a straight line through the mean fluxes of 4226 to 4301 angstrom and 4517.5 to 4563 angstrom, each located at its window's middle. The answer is 0.22 mag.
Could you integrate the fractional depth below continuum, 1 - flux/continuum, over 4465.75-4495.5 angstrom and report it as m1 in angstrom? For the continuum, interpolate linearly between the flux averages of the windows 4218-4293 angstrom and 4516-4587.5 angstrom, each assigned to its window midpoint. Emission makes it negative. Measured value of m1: -1.3 angstrom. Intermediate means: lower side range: 2.54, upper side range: 3.29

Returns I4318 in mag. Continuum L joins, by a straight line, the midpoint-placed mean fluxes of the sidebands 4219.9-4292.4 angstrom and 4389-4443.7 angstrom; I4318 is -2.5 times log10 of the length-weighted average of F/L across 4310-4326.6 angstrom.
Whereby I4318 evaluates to 0.09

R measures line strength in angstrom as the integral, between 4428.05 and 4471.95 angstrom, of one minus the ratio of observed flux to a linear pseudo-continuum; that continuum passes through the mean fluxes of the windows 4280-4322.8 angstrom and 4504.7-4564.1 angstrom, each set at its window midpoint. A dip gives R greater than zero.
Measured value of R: -1.5 angstrom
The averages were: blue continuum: 2.33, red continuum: 3.3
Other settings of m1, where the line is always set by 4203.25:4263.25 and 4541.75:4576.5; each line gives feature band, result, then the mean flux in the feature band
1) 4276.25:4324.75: 7.2 angstrom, 2.36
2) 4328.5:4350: 2.3 angstrom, 2.53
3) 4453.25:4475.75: 0.4 angstrom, 3.03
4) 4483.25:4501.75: -1.0 angstrom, 3.32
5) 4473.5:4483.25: -0.4 angstrom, 3.22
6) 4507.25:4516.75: -0.9 angstrom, 3.48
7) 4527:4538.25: 0.2 angstrom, 3.16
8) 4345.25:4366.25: 0.1 angstrom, 2.86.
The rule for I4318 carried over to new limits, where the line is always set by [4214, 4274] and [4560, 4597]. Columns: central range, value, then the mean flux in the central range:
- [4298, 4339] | 0.16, 2.36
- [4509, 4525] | -0.07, 3.39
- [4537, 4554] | -0.01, 3.26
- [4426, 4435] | 0.01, 2.95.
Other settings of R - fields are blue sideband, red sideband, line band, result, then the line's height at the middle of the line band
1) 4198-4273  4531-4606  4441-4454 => -0.4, 3.02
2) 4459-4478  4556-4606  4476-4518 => -3.4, 3.14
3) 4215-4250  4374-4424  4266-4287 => 1.8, 2.67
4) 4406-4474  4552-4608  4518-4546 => -0.3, 3.21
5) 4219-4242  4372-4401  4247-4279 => 2.2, 2.65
